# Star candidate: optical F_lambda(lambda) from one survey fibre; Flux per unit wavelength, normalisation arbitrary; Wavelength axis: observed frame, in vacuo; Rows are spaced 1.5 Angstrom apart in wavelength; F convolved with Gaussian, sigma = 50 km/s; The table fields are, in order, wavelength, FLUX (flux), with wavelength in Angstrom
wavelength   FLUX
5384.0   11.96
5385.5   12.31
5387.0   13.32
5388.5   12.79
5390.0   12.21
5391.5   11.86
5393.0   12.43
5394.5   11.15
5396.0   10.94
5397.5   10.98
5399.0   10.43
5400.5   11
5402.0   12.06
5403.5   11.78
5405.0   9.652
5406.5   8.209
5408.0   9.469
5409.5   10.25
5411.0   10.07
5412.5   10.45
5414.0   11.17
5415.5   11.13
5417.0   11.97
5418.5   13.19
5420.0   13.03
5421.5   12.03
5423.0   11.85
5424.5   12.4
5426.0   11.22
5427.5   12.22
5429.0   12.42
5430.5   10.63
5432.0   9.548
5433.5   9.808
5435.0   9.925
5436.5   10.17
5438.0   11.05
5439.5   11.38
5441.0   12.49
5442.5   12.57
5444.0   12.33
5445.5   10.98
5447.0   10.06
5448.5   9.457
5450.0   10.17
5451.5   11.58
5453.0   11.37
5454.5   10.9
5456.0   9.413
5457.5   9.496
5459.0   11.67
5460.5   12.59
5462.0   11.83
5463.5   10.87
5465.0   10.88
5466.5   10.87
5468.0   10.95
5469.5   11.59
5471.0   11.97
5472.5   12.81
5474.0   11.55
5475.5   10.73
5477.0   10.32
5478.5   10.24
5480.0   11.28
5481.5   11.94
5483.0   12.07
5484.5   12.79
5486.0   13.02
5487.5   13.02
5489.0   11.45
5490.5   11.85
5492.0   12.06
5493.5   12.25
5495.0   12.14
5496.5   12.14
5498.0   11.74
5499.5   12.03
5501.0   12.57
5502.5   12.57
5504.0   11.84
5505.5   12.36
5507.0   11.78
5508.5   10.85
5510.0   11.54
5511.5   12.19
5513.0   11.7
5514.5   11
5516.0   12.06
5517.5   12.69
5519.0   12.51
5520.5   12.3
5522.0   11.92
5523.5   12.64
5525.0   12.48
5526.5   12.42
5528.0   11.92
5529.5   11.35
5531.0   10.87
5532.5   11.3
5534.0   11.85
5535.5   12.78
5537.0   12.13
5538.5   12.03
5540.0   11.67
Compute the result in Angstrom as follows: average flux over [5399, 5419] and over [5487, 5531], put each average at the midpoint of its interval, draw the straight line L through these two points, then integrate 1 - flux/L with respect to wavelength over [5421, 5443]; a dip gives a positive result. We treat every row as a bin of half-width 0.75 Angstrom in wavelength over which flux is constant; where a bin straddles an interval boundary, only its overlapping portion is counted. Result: -0.5 Angstrom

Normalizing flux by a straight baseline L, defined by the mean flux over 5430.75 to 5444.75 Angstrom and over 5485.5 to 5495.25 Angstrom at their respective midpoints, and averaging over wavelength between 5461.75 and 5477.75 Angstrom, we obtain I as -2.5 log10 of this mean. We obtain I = 0.044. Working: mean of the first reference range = 11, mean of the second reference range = 12.2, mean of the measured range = 11.3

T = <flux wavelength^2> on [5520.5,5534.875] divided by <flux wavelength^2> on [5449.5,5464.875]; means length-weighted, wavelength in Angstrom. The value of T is 1.11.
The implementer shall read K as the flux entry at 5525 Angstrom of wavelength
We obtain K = 12.48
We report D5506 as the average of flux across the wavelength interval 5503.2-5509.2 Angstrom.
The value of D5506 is 11.7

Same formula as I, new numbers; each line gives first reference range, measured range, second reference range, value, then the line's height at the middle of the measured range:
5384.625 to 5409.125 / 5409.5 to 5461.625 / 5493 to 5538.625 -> 0.03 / 11.5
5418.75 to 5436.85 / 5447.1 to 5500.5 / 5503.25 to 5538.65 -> 0.02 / 11.6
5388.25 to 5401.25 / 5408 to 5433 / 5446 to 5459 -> -0.04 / 11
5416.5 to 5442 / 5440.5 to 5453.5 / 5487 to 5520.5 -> 0.04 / 11.6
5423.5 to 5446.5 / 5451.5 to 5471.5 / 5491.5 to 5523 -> 0.04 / 11.5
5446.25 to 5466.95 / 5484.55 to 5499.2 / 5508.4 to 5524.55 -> -0.06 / 11.5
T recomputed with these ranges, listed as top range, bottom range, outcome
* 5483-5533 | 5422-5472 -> 1.11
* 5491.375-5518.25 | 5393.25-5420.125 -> 1.14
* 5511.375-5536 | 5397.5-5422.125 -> 1.14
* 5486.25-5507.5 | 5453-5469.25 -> 1.12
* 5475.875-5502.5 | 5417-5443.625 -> 1.06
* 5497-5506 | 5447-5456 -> 1.18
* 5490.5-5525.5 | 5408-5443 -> 1.10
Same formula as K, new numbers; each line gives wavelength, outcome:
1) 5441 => 12.49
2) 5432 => 9.548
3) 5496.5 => 12.14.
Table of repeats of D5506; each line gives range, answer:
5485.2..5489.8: 12.5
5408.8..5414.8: 10.5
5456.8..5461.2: 11.3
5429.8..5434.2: 9.99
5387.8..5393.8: 12.3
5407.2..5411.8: 9.92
